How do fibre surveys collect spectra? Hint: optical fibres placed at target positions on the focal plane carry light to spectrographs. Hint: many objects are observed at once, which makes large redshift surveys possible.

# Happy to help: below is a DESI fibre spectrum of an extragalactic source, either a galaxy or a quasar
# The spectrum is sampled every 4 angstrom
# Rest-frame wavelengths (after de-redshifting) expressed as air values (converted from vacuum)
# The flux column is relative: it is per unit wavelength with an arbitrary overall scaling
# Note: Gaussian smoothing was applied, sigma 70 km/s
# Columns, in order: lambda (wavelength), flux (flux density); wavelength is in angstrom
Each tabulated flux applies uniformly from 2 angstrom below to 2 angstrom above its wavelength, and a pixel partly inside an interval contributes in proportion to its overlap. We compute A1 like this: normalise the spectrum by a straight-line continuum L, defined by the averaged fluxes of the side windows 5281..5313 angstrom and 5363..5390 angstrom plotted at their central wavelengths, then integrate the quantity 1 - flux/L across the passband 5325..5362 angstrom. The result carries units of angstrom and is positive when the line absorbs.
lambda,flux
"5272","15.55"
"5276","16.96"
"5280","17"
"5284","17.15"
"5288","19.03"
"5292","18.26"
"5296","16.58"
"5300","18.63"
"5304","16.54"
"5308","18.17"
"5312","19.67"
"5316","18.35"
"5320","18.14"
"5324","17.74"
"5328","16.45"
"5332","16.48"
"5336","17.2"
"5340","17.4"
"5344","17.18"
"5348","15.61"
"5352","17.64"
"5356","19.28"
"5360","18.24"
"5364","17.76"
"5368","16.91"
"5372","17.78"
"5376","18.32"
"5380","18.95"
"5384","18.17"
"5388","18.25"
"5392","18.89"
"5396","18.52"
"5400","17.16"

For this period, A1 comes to 1.4 angstrom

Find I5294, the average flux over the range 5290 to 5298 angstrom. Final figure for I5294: 17.4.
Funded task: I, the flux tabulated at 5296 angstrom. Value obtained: 16.58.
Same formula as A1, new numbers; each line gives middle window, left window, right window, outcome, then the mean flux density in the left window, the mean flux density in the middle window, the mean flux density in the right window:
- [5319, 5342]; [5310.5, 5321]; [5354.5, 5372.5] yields 1.6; 18.7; 17.2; 18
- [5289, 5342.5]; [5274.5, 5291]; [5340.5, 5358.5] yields -0.5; 17.6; 17.7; 17.4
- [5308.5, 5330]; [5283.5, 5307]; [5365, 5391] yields -0.3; 17.8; 18.1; 18.1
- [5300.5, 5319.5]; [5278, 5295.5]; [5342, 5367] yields -0.6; 17.8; 18.2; 17.6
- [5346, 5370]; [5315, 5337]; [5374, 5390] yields 0.5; 17.4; 17.6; 18.4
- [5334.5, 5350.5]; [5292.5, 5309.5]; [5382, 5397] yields 1.0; 17.5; 16.9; 18.5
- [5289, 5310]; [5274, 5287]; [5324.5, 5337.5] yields -0.8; 17.2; 17.7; 16.8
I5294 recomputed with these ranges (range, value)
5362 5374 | 17.5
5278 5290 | 17.7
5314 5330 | 17.7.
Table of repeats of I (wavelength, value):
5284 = 17.15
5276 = 16.96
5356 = 19.28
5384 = 18.17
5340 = 17.4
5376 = 18.32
